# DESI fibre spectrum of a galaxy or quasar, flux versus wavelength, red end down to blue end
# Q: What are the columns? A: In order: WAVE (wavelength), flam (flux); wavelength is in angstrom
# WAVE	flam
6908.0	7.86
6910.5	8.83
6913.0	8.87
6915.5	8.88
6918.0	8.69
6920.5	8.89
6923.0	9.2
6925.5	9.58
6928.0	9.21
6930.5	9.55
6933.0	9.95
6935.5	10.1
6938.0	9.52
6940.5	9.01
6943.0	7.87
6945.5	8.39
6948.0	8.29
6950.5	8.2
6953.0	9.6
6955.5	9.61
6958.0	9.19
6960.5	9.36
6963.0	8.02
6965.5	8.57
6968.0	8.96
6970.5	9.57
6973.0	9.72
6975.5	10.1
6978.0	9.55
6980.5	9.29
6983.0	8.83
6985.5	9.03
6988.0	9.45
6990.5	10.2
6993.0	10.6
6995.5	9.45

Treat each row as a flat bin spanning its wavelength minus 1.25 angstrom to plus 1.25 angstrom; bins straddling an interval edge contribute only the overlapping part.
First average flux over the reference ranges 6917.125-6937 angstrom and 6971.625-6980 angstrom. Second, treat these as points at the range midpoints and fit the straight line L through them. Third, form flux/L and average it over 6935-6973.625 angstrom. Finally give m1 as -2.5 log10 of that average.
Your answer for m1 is 0.074 mag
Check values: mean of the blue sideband 9.41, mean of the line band 8.97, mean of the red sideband 9.74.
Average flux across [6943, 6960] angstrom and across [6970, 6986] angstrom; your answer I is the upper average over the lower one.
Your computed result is 1.1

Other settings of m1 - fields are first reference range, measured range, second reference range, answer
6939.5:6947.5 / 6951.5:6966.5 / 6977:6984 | -0.04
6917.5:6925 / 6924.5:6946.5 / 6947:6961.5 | -0.03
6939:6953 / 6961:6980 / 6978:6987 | -0.04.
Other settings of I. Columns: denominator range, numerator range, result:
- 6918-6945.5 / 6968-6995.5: 1.04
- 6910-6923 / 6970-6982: 1.09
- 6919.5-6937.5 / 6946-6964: 0.93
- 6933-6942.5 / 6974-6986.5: 0.99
